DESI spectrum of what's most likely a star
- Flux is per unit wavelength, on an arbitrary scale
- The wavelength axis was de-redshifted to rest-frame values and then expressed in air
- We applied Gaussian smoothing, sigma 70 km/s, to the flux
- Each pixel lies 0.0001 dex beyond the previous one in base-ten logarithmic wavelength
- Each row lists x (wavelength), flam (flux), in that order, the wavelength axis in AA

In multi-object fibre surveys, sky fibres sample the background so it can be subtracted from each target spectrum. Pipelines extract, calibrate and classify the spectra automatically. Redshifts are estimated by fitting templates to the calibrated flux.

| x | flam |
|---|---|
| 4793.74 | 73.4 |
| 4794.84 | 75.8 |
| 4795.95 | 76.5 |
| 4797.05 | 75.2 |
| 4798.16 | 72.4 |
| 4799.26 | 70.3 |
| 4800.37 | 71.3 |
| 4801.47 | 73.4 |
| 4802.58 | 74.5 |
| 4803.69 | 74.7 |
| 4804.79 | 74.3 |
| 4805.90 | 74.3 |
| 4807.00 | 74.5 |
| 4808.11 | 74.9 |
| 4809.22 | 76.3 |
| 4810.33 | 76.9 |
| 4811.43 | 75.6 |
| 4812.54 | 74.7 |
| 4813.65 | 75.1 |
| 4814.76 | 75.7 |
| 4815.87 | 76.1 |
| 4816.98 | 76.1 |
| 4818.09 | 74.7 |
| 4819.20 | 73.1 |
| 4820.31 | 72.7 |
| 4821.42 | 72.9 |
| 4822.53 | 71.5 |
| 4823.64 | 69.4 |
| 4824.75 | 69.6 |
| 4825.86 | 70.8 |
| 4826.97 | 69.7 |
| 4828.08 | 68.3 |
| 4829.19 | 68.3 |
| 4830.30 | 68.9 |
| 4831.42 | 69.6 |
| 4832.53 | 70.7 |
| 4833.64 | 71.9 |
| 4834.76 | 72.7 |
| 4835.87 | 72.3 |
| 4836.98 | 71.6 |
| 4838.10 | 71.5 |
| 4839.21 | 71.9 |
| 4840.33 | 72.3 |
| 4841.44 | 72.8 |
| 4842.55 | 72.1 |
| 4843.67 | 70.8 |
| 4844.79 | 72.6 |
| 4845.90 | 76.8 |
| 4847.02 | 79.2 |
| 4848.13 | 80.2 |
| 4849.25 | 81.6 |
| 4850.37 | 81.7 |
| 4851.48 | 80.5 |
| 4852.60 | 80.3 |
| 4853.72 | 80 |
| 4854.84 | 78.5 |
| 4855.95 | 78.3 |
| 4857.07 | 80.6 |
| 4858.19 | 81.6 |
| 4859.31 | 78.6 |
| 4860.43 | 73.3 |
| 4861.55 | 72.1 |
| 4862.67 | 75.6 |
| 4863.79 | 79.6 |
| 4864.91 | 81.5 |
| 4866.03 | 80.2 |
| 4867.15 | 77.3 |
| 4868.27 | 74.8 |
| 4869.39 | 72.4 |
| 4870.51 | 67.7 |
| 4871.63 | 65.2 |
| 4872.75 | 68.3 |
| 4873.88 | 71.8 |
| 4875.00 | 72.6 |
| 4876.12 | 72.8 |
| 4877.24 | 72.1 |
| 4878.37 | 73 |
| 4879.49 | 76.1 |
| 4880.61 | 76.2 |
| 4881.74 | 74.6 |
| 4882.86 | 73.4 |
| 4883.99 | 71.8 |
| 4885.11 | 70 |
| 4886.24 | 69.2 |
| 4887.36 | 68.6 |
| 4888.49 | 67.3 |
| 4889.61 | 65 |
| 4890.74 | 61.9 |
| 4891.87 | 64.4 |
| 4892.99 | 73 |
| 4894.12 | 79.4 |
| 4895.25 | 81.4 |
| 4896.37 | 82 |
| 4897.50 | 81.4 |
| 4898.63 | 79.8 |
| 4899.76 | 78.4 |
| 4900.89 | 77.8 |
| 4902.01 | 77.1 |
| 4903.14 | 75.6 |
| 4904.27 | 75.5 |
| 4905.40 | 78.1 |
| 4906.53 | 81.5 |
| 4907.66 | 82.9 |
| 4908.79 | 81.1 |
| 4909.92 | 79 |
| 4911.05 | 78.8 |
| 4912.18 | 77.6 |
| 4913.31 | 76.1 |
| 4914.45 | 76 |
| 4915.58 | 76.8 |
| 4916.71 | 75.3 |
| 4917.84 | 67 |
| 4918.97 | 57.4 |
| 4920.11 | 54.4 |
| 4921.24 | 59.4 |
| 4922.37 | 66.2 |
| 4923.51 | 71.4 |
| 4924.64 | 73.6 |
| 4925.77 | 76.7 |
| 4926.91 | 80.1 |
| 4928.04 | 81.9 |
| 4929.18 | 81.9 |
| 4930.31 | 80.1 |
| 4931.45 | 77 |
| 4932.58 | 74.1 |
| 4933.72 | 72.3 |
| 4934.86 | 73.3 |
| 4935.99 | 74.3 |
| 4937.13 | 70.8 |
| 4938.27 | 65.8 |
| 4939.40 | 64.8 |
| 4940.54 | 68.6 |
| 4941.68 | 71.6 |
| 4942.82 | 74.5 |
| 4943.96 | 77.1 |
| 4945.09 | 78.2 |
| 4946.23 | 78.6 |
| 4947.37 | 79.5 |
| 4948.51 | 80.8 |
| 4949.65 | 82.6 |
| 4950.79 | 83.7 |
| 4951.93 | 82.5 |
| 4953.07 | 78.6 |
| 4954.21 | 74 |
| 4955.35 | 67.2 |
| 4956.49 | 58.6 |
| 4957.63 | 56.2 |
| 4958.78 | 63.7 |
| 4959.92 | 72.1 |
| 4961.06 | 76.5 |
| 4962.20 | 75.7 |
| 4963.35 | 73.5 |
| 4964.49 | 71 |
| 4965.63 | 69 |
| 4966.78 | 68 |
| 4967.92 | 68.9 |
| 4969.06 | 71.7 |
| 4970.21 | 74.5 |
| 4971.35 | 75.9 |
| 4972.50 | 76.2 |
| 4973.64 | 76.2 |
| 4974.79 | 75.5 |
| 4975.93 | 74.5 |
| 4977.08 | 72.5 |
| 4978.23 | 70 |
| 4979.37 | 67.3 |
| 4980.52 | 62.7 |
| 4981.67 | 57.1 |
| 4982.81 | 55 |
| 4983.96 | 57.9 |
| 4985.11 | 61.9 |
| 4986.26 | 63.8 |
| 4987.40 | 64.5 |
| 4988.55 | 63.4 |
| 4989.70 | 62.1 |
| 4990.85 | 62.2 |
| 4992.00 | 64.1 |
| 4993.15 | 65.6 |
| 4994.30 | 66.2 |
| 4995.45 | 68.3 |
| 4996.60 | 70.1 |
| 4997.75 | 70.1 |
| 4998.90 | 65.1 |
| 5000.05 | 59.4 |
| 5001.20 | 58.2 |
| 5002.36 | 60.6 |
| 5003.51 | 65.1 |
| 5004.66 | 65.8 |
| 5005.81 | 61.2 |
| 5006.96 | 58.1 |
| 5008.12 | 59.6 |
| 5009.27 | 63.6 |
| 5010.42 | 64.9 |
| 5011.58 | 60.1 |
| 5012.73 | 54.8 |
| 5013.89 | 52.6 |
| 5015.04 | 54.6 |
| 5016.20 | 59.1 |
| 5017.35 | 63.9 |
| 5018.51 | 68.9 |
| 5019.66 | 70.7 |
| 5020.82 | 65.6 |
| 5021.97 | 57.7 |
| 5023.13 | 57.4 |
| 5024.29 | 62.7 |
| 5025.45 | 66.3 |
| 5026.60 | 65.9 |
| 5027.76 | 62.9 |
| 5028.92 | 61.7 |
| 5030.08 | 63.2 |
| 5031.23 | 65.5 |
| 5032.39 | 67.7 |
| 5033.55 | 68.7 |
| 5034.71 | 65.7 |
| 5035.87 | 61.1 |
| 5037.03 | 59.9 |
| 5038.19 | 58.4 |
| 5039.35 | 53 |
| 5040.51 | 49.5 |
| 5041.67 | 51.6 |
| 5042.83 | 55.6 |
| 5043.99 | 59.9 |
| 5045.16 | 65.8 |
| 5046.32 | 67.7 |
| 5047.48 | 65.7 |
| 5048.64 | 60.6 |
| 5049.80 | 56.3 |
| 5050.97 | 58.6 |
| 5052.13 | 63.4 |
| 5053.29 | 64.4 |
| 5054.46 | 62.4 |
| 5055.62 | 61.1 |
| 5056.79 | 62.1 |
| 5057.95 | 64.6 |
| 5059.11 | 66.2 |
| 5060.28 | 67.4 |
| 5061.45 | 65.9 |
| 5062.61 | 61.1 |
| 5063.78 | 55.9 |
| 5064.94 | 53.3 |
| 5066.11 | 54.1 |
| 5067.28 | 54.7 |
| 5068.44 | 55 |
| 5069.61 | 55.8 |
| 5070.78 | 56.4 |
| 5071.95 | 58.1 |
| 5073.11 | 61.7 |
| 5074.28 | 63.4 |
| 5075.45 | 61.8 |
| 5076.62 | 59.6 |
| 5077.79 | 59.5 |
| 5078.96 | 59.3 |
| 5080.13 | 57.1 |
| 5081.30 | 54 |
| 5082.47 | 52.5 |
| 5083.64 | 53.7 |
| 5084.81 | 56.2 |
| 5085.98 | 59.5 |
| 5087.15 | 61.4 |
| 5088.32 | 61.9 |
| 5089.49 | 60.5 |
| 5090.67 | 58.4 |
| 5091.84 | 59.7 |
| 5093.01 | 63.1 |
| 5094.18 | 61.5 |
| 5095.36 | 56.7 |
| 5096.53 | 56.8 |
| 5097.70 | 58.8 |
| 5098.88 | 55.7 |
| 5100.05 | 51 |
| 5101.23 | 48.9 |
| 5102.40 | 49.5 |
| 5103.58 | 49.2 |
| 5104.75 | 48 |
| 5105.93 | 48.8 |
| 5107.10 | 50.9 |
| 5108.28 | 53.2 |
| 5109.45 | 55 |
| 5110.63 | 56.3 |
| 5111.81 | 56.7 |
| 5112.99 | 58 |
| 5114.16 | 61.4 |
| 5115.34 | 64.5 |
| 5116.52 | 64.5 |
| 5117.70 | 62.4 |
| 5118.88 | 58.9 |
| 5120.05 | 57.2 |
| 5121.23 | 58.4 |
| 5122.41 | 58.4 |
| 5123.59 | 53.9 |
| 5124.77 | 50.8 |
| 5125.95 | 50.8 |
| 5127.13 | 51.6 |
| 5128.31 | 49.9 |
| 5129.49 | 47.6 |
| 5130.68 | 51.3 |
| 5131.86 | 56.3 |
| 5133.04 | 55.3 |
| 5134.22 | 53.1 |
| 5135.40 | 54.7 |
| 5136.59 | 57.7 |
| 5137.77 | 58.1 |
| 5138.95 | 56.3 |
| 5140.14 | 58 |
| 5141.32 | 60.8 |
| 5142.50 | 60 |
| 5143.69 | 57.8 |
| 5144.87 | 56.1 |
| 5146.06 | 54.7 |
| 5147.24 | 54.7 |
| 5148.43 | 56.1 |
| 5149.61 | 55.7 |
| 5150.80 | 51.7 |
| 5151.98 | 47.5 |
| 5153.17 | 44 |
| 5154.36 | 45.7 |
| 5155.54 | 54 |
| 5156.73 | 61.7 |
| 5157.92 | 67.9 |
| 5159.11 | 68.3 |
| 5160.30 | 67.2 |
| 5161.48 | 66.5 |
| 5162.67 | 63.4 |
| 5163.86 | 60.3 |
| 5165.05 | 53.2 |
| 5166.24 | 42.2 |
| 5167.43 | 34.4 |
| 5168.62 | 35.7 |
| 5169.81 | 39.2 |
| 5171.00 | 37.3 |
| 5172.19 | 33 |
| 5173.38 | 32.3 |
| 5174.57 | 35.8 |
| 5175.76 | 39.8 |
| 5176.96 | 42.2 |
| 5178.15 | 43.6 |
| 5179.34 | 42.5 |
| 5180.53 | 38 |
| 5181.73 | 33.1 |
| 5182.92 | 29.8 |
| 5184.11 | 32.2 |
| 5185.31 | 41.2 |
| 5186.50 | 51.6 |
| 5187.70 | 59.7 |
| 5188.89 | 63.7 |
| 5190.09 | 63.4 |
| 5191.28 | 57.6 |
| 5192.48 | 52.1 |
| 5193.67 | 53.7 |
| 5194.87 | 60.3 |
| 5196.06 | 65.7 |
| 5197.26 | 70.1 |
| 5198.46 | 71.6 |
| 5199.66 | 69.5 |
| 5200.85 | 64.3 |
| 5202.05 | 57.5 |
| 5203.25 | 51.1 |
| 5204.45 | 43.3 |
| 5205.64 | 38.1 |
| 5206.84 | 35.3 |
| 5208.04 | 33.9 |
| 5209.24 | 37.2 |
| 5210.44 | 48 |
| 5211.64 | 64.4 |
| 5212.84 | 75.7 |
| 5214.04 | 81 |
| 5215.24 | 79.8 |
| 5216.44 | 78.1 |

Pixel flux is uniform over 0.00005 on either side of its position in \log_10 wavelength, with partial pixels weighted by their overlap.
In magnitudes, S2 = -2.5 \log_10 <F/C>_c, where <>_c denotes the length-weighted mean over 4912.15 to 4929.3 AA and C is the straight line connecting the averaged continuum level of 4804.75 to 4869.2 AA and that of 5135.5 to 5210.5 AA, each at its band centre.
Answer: -0.04 mag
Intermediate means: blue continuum 74.8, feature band 71.5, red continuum 51.1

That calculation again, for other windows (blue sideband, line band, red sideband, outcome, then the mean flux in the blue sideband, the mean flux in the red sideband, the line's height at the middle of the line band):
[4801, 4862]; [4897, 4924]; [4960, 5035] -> -0.063 mag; 74.4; 65.4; 70.1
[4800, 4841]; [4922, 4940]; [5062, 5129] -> -0.121 mag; 72.8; 56.6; 66.3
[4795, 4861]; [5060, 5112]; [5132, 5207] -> 0.012 mag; 74.4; 51.9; 57.4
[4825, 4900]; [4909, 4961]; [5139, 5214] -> -0.067 mag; 74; 51.6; 68.8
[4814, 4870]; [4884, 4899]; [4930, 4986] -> 0.013 mag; 74.7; 71.6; 73.4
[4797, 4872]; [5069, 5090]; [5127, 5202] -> -0.009 mag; 74.4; 52.3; 58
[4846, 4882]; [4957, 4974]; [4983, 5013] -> -0.080 mag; 76.2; 62.9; 66.2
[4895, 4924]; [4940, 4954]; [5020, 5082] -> -0.100 mag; 74.9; 60.6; 71.1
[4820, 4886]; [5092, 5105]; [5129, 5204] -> 0.044 mag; 74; 52.4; 57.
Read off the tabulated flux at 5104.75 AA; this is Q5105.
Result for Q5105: 48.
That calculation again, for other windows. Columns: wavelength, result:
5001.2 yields 58.2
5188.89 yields 63.7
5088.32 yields 61.9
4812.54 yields 74.7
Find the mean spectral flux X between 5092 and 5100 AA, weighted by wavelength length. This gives 58.3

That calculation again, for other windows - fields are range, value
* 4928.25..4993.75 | 70.9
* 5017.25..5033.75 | 64.5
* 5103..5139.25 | 55.1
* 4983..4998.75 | 64.4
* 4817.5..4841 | 71.2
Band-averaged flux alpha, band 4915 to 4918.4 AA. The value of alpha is 73.2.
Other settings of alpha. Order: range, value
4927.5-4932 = 80.1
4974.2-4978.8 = 73.1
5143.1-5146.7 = 56.2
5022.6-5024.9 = 60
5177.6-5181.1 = 41.4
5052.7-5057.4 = 62.5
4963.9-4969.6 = 69.8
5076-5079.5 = 59.4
